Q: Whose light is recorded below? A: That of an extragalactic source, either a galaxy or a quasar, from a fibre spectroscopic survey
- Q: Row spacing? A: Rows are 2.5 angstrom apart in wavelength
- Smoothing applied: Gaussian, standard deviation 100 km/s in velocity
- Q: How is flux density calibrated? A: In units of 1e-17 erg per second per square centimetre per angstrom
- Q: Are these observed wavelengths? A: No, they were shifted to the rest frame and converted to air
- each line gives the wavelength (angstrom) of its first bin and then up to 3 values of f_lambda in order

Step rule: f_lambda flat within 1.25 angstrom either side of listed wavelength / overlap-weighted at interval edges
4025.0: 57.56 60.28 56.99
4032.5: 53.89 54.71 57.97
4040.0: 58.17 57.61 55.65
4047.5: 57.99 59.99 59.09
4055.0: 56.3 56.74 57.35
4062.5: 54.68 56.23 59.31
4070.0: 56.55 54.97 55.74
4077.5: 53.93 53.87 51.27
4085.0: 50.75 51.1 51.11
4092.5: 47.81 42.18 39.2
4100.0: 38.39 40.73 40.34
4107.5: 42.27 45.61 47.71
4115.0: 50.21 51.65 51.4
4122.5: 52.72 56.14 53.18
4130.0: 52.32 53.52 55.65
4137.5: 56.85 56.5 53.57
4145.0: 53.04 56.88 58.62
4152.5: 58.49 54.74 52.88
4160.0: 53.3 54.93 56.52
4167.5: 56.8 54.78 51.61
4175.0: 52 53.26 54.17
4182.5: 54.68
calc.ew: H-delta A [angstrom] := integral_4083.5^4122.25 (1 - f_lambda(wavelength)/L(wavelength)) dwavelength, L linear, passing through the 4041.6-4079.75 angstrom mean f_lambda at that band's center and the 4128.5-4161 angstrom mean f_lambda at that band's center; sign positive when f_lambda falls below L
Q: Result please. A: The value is 6.7 angstrom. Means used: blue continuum 56.7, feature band 46.2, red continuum 55.1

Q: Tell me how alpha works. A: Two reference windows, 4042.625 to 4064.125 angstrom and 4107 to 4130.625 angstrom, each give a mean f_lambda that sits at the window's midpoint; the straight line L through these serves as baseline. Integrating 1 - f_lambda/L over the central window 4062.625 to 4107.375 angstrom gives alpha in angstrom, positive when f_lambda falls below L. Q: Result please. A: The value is 3.8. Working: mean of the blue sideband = 57.2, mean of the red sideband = 50.5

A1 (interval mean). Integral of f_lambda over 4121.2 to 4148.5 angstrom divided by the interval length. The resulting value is 54.6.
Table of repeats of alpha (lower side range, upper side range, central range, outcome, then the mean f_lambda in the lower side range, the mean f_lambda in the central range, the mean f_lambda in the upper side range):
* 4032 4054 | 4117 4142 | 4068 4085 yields 0.5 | 57.3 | 54.3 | 54.1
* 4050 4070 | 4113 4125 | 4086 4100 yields 2.2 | 57.2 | 45.7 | 51.7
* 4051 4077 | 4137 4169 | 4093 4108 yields 4.1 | 56.6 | 40.8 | 55.6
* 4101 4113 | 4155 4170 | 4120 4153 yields -3.8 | 43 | 55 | 54.9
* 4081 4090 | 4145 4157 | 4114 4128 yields 0.4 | 51.1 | 52.6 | 56.5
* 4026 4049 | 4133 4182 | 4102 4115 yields 2.7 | 57.1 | 44.1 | 55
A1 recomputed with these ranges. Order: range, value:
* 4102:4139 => 50.3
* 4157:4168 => 54.9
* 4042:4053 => 58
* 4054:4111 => 50.3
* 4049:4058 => 58.1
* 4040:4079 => 56.8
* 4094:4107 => 40.3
